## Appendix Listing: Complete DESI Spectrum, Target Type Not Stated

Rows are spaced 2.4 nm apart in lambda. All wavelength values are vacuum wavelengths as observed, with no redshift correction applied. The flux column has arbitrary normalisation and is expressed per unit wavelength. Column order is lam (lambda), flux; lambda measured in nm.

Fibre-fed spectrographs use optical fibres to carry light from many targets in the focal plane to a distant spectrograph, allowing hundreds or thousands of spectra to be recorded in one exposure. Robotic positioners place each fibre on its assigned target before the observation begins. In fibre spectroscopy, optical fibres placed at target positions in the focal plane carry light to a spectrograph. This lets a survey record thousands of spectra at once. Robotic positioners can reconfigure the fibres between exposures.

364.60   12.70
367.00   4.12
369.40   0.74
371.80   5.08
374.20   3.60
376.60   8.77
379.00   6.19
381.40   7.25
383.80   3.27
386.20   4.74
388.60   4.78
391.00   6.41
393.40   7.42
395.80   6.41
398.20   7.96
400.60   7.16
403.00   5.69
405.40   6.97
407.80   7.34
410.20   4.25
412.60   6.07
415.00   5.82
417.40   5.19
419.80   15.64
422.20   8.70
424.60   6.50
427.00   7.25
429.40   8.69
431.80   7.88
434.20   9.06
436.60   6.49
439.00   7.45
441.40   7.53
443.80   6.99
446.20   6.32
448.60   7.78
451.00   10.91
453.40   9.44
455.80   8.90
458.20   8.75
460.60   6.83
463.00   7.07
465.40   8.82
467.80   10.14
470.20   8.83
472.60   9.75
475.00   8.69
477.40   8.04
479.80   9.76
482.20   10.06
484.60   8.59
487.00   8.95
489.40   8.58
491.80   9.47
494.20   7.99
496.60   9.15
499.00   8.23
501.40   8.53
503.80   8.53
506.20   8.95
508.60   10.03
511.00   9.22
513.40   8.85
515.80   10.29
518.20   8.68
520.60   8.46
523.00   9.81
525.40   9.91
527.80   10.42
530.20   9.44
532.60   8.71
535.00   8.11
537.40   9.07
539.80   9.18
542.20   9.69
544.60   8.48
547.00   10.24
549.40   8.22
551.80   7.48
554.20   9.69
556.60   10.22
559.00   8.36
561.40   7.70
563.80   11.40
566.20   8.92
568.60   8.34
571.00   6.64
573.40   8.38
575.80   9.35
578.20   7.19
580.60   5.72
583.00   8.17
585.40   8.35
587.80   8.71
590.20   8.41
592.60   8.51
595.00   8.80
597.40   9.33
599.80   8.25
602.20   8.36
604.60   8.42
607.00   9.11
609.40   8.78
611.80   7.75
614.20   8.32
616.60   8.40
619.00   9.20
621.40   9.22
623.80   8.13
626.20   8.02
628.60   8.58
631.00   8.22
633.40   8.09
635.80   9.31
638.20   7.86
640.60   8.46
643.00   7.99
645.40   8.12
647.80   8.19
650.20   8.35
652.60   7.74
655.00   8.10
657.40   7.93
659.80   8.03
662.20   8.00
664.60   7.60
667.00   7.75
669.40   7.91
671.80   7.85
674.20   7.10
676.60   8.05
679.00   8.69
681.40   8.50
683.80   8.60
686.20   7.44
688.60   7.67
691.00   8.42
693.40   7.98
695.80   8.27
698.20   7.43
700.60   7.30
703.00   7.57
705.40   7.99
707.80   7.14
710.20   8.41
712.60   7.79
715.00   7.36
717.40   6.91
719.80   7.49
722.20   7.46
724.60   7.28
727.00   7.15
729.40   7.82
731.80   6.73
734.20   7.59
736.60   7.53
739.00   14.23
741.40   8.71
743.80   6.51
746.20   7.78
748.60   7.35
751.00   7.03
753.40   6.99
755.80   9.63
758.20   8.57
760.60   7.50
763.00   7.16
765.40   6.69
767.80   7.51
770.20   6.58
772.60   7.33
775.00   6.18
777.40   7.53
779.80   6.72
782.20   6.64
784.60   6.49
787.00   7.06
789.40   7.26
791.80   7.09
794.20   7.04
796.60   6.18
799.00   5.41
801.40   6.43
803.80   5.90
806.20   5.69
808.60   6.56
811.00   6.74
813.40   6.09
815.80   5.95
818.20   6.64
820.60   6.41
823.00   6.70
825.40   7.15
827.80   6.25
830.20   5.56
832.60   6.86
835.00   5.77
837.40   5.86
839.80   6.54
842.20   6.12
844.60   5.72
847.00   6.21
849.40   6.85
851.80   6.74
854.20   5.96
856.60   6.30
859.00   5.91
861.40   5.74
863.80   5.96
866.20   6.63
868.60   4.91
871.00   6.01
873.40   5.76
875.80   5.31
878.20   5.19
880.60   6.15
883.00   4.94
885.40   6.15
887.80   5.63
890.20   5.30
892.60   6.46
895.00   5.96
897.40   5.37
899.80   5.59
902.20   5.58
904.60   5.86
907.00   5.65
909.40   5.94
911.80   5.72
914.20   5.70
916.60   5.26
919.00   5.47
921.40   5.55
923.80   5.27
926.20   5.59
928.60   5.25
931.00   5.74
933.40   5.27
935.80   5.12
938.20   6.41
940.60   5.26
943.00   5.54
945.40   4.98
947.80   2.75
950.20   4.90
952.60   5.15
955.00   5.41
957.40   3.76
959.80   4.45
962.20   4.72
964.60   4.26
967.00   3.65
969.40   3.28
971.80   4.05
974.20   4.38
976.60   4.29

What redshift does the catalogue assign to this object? 0.13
